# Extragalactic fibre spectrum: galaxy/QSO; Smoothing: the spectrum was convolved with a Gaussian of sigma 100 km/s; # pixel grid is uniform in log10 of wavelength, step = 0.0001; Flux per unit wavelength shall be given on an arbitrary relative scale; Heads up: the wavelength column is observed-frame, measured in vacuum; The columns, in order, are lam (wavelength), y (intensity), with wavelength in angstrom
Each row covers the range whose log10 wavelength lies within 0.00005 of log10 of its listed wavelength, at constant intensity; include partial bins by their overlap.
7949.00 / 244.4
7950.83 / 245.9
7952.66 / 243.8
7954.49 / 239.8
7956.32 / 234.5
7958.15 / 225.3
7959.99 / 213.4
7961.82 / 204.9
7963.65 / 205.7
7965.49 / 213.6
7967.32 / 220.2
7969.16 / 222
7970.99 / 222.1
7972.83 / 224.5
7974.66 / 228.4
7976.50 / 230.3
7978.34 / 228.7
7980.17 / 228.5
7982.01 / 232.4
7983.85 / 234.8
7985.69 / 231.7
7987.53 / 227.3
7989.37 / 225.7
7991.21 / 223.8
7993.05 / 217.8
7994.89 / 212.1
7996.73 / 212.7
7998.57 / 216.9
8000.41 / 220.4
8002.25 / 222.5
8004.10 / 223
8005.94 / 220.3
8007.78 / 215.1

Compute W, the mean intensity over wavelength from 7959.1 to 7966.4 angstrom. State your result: 209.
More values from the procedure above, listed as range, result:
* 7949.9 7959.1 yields 238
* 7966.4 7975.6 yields 224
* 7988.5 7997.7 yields 218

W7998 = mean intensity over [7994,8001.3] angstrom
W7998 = 216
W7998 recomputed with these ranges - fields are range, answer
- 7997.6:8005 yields 221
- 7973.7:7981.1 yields 229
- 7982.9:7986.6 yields 233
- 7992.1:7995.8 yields 215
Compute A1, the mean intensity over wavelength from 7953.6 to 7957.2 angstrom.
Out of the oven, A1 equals 237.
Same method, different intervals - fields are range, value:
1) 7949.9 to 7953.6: 245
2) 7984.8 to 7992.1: 227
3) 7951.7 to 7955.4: 242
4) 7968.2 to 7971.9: 222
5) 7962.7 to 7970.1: 215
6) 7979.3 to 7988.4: 231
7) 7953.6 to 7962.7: 224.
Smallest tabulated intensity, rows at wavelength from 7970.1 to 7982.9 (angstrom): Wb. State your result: 222.1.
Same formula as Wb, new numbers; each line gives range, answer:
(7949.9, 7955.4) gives 239.8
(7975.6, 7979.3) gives 228.7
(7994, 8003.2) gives 212.1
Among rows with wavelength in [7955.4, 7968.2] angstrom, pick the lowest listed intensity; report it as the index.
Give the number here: 204.9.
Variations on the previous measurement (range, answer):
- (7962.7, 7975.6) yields 205.7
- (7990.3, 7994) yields 217.8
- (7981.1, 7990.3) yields 225.7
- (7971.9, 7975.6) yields 224.5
